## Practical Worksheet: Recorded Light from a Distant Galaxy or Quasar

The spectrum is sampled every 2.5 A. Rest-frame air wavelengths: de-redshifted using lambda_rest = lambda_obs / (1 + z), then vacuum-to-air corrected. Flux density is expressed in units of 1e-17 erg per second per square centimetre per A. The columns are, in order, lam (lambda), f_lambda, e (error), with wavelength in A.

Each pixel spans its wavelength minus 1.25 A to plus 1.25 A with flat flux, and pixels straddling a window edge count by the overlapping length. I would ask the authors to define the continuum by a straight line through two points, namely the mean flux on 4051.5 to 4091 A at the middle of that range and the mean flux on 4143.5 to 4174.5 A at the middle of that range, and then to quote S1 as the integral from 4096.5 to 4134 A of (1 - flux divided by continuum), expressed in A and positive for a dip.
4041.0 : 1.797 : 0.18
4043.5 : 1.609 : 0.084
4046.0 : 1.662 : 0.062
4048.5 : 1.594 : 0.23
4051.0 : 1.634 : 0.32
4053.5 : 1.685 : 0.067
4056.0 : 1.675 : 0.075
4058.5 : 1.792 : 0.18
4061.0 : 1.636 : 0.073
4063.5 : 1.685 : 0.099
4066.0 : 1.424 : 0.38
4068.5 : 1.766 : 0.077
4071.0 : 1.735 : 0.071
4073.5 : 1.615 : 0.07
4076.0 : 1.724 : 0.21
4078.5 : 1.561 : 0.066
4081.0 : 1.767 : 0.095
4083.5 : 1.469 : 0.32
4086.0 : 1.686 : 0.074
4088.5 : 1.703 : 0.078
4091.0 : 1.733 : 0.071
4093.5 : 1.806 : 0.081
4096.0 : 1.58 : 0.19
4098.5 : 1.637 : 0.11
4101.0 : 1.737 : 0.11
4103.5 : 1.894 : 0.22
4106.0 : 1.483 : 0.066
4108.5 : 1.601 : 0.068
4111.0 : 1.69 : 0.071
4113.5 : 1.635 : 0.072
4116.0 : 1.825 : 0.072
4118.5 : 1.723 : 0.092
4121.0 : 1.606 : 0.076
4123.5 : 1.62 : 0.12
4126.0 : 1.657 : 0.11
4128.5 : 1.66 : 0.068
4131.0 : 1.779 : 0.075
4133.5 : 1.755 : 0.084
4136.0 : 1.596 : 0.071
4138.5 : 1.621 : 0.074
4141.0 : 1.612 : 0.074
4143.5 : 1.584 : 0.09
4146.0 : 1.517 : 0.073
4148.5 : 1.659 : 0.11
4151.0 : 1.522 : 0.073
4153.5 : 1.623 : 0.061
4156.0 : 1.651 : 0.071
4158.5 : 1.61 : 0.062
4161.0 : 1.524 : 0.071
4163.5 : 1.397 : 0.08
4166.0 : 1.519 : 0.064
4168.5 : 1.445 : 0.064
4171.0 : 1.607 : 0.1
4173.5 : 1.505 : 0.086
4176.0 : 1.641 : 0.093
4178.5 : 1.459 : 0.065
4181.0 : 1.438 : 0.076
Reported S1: -1.8 A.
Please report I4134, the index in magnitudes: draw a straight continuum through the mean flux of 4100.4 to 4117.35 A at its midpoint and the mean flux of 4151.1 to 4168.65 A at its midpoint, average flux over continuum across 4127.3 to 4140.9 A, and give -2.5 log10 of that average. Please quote -0.04 mag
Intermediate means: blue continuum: 1.69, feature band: 1.68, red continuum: 1.54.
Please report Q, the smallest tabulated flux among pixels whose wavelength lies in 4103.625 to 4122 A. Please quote 1.483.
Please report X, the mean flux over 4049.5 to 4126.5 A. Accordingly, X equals 1.67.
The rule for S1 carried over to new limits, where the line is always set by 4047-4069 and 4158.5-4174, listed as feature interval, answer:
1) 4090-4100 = -0.5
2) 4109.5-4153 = -2.7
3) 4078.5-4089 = -0.2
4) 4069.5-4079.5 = -0.2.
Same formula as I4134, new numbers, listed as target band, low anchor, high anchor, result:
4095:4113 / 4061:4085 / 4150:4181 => -0.037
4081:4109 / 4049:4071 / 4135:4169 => -0.030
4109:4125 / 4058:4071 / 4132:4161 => -0.033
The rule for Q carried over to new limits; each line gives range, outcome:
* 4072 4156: 1.469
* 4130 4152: 1.517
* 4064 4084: 1.424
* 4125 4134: 1.657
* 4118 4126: 1.606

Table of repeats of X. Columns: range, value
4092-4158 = 1.66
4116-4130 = 1.67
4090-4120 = 1.69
